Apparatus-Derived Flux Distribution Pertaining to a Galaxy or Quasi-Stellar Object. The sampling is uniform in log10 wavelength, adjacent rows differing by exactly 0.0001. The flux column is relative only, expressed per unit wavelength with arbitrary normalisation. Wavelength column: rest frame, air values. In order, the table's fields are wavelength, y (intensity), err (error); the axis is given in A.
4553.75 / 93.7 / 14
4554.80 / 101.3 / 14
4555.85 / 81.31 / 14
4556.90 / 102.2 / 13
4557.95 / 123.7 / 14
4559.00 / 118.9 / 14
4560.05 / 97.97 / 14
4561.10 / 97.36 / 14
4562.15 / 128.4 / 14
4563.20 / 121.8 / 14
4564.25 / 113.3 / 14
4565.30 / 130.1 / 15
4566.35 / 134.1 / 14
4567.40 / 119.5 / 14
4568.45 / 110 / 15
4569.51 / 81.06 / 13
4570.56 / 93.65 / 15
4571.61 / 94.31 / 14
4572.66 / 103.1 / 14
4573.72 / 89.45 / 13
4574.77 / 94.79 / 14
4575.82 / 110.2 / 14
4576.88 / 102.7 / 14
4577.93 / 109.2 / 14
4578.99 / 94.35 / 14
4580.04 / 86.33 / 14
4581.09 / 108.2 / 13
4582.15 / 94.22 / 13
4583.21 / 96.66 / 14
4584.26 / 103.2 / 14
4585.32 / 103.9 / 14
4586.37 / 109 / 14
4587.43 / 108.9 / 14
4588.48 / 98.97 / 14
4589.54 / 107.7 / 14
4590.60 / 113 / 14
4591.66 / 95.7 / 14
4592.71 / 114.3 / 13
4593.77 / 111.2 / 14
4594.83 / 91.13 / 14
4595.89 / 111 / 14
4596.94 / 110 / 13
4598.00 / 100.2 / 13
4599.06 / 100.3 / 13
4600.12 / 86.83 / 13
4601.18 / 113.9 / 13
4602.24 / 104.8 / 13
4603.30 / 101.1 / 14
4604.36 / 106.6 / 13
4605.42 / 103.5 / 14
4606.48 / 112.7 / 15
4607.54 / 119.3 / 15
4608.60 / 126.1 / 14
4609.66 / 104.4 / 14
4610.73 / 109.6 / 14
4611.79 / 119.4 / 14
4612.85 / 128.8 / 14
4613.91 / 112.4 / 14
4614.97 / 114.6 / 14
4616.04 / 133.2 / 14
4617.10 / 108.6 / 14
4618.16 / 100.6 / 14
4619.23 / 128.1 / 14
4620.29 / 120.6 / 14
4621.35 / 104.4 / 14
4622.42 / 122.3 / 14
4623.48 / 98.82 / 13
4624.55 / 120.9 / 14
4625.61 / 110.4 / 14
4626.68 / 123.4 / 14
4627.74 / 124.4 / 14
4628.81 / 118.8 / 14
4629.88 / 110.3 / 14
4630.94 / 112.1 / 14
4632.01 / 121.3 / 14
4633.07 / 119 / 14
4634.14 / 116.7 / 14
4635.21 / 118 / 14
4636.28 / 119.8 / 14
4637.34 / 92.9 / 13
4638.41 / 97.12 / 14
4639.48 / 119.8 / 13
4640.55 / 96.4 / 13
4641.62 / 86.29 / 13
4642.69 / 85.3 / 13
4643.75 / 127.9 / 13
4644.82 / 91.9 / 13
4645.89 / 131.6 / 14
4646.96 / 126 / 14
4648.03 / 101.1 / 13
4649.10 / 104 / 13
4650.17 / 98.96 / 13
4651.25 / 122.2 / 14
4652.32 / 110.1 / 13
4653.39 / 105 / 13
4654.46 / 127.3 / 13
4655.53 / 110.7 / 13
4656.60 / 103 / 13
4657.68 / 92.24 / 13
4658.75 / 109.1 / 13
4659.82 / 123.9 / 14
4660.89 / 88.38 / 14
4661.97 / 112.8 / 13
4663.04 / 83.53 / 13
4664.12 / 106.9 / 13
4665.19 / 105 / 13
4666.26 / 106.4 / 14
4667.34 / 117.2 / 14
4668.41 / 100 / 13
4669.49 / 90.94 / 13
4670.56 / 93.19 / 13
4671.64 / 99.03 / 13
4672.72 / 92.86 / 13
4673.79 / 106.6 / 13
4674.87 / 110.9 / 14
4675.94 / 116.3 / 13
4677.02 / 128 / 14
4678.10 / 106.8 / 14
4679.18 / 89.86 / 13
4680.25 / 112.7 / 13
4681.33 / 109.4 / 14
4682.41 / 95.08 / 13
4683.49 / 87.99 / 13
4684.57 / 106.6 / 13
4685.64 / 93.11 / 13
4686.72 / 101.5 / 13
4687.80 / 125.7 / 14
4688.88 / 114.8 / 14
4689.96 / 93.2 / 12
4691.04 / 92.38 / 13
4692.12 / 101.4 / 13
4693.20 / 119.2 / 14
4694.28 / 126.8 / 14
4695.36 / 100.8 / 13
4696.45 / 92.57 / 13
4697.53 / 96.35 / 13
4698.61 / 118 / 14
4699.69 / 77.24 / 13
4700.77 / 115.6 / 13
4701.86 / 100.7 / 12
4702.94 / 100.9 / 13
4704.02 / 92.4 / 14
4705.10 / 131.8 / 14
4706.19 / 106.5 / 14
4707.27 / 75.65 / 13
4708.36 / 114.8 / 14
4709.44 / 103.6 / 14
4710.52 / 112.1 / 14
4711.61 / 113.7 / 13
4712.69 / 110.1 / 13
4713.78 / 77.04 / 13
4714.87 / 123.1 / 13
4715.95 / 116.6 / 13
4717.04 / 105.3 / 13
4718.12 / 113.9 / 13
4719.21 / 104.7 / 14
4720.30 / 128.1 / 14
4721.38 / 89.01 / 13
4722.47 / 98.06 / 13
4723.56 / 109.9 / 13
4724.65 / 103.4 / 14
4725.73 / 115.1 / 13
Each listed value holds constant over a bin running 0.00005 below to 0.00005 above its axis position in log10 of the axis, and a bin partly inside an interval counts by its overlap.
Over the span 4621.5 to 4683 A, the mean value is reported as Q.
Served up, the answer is 108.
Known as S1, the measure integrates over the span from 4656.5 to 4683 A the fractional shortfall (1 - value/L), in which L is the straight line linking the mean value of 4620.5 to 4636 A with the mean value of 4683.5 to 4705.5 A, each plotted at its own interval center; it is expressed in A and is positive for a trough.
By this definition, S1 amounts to 1.16 A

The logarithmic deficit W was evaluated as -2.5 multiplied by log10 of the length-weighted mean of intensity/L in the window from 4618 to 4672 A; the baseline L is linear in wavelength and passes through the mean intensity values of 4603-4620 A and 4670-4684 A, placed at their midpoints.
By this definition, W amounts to 0.00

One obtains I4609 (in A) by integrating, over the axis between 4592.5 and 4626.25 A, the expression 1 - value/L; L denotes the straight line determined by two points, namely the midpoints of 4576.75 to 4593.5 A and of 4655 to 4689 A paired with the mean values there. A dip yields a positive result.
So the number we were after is -2.5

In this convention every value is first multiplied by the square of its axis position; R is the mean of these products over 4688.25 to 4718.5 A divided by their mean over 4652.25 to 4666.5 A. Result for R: 1.01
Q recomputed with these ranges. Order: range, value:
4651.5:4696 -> 105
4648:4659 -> 108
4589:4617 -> 110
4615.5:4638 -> 115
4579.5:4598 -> 104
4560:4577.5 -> 107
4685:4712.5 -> 105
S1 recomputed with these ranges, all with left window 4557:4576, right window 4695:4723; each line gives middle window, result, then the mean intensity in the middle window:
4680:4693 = 0.3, 103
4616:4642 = -1.4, 113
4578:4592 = 0.8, 102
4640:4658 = -0.1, 107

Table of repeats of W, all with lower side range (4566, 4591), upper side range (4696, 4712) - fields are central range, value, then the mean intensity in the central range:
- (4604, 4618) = -0.12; 115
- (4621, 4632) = -0.12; 115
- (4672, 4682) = -0.05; 108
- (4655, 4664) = 0.00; 103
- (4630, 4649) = -0.07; 110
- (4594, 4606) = 0.00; 103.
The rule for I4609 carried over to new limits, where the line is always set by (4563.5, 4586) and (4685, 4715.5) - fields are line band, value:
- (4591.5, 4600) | 0.0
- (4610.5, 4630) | -2.3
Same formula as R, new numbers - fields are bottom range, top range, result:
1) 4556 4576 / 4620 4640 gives 1.09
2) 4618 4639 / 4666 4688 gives 0.93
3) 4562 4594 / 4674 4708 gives 1.04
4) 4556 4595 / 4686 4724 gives 1.06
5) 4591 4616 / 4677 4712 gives 0.99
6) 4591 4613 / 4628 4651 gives 1.03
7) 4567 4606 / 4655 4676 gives 1.04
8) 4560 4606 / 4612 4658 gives 1.09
